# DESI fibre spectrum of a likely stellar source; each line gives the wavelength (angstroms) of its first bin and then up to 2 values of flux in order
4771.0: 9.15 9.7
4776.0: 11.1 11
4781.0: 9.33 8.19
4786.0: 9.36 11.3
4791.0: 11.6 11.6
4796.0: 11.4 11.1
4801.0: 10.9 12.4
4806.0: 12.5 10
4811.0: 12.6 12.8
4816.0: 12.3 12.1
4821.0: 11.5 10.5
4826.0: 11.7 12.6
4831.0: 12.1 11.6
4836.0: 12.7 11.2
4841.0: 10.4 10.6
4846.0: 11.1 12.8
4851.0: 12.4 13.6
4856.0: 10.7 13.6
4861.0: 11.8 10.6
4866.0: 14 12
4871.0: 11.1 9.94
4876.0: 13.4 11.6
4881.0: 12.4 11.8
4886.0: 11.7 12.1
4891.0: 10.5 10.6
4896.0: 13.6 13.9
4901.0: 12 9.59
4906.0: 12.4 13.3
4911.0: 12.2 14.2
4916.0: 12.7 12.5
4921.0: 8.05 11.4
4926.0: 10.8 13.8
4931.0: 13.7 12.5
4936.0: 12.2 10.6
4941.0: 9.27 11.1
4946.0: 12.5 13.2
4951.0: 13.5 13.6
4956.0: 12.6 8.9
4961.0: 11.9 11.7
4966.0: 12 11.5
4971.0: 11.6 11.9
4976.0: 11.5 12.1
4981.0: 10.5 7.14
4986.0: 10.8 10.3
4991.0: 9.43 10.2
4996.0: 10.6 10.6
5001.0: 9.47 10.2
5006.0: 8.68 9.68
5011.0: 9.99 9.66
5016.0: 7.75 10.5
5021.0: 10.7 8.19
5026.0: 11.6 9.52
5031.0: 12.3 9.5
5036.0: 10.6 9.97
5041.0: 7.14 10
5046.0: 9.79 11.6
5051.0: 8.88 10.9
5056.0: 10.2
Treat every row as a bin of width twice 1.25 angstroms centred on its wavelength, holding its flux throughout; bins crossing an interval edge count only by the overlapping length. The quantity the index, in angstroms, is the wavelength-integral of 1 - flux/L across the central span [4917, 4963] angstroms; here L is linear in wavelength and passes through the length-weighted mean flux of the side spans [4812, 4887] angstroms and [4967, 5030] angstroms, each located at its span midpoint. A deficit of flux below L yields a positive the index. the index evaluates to -4.0 angstroms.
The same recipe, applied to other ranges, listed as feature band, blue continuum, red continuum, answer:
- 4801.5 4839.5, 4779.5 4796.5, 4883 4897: -3.9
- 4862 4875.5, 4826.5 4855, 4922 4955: 0.4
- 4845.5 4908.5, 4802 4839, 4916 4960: -0.8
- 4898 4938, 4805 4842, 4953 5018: -4.0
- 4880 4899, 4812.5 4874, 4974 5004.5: -1.1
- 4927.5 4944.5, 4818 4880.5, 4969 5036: -1.5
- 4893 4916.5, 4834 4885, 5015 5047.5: -2.4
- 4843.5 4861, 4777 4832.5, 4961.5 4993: -1.6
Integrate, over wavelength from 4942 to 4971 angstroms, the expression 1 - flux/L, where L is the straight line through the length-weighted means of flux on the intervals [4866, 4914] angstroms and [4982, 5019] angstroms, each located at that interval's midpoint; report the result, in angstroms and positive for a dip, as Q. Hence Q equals -3.8 angstroms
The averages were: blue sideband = 12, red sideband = 9.66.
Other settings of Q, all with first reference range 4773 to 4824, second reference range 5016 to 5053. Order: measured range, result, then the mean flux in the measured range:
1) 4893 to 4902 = -1.7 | 12.7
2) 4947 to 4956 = -2.5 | 13.3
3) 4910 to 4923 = -1.7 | 11.9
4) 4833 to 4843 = -0.4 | 11.4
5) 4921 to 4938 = -2.5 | 12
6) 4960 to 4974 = -2.0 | 11.8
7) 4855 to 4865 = -0.9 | 11.8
